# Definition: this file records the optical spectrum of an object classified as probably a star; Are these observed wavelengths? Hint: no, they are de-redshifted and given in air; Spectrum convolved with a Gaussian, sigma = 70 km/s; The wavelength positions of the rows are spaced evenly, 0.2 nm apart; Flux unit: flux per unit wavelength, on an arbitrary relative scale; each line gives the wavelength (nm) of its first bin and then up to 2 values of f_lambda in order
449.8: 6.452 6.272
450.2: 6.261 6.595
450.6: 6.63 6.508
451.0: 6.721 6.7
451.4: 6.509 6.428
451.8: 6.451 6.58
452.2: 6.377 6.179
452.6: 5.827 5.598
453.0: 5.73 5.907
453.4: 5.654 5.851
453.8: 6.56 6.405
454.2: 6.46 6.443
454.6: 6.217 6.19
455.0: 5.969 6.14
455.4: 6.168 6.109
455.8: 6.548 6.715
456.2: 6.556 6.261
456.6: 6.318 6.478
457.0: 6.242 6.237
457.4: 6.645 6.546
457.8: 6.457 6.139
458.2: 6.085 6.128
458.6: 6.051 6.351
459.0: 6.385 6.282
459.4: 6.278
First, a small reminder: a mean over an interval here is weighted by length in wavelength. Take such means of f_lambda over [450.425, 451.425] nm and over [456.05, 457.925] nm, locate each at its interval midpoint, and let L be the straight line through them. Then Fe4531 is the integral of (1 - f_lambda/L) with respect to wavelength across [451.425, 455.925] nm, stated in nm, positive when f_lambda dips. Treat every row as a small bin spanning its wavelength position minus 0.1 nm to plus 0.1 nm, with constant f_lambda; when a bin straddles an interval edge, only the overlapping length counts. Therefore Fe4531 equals 0.24 nm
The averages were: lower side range 6.62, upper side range 6.42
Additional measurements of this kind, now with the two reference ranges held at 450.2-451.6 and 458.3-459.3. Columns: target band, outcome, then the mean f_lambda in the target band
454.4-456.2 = 0.029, 6.28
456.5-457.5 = -0.011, 6.38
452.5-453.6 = 0.124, 5.75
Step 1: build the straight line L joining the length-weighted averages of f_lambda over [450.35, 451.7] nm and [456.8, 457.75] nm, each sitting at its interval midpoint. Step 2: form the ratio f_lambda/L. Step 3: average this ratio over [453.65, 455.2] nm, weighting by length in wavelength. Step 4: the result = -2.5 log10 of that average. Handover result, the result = 0.03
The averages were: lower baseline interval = 6.58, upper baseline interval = 6.43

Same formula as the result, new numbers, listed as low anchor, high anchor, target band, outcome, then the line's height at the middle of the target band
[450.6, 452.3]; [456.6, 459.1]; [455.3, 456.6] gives 0.00 mag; 6.38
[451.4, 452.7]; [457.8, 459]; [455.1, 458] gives -0.03 mag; 6.23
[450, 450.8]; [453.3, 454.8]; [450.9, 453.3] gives 0.02 mag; 6.36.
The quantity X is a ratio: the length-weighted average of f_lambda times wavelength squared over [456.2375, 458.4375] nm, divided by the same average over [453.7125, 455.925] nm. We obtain 1.02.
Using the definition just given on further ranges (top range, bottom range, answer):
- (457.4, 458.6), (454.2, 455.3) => 1.03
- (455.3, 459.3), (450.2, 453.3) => 1.03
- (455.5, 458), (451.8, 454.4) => 1.06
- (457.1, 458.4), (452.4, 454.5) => 1.07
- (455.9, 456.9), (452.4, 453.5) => 1.14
